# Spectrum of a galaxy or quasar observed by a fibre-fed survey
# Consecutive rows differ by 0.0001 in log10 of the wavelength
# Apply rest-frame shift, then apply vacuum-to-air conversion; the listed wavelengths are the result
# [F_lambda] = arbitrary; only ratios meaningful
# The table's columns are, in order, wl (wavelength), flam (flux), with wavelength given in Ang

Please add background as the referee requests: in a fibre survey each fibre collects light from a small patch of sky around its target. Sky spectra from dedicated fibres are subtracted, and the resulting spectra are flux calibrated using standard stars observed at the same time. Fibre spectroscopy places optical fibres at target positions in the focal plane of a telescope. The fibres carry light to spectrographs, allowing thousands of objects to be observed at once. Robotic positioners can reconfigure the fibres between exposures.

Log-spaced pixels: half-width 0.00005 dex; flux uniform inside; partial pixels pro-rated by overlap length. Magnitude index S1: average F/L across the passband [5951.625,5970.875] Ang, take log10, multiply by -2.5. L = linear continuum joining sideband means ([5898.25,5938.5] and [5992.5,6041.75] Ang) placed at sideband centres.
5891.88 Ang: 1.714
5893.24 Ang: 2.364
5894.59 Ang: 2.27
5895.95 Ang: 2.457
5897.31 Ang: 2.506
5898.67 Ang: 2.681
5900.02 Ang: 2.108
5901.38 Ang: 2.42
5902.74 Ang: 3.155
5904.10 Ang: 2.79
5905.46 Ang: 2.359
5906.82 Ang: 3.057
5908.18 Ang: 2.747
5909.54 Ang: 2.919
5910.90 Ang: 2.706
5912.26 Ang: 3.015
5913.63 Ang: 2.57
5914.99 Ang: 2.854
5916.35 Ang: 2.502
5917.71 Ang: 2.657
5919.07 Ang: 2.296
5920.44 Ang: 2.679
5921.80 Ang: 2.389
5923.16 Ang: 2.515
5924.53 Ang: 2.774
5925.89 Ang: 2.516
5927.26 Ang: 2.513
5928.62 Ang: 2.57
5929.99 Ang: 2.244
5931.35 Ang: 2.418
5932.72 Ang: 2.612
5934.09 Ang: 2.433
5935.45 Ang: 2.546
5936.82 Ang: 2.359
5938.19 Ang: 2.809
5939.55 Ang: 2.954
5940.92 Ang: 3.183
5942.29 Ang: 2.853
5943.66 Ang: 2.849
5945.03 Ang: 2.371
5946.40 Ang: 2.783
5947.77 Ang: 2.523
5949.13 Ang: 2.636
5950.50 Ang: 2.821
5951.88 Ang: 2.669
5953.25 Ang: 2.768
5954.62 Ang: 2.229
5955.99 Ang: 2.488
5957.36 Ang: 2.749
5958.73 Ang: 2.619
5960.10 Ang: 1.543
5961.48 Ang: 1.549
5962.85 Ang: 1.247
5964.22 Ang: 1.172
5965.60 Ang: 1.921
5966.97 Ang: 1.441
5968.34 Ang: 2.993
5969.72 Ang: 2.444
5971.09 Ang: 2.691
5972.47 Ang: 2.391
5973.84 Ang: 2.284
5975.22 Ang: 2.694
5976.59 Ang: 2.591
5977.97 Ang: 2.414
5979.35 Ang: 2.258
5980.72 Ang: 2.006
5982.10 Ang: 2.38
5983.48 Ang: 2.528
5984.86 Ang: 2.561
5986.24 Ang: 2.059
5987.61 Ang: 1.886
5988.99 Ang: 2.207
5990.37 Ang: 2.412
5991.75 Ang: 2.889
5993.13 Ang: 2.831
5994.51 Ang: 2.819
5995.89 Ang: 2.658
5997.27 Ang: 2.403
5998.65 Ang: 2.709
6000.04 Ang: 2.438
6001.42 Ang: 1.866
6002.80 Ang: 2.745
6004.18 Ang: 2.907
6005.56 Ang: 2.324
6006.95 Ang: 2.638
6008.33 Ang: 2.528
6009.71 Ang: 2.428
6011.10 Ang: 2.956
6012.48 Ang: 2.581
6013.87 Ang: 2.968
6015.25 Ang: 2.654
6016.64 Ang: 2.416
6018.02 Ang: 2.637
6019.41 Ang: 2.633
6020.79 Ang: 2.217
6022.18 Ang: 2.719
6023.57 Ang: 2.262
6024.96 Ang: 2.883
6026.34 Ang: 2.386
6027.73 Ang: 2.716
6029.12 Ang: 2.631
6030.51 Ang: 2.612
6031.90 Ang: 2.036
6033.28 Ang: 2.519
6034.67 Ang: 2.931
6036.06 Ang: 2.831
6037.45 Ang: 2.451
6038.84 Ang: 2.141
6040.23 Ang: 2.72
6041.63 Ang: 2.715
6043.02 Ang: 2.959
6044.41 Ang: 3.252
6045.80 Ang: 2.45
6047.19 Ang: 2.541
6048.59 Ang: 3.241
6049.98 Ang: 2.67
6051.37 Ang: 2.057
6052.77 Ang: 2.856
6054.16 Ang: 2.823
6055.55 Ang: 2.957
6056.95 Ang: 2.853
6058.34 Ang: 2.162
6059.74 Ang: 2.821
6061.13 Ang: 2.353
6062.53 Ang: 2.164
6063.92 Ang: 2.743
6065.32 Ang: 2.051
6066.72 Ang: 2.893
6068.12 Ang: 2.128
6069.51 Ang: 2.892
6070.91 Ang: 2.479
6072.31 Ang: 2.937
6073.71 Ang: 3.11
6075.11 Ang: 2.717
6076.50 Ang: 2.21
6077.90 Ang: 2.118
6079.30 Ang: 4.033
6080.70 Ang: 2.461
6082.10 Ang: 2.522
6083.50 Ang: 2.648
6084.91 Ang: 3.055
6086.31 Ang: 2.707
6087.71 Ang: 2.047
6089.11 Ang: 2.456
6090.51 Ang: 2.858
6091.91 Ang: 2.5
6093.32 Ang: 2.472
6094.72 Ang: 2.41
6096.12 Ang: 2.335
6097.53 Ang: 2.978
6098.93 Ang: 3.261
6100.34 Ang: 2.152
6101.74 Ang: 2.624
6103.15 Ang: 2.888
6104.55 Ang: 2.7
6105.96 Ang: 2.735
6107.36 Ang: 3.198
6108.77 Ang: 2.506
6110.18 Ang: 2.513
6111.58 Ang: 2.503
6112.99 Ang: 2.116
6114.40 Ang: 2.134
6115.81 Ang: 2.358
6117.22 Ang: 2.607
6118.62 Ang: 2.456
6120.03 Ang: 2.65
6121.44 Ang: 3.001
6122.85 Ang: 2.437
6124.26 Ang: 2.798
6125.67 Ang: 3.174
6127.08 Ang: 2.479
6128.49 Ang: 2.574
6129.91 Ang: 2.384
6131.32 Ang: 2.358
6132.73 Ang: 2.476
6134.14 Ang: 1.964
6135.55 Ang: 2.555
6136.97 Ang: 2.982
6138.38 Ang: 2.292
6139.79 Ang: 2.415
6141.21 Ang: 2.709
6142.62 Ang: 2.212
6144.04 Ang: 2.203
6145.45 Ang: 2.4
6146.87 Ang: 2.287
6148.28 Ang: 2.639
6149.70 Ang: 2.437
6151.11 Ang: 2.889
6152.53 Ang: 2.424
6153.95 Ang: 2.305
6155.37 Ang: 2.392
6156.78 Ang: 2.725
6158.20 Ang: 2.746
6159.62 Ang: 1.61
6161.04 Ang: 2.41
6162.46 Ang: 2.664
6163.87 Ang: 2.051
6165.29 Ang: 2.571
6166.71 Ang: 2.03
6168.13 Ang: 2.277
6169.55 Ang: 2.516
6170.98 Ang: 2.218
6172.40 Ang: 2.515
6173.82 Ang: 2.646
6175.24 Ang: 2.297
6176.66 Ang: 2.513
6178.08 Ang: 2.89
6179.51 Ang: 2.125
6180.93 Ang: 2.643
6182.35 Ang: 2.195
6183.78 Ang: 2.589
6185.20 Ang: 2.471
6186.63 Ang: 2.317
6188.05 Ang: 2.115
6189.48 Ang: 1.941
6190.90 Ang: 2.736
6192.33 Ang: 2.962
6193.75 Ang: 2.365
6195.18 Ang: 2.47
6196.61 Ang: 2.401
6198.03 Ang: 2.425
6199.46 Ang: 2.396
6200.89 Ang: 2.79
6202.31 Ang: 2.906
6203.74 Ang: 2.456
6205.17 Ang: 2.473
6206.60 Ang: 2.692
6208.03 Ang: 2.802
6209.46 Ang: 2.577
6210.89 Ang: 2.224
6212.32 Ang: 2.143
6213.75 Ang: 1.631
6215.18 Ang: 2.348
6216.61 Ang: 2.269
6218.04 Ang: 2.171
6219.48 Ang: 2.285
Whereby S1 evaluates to 0.21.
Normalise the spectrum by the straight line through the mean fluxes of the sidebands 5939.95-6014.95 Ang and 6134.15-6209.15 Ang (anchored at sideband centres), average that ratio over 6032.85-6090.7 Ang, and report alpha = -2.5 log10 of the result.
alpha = -0.086 mag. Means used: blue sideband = 2.45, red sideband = 2.46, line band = 2.65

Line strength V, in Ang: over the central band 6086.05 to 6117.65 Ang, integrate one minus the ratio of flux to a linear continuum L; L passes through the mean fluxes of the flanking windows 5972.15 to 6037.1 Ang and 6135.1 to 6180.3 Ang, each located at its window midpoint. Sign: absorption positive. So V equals -1.3 Ang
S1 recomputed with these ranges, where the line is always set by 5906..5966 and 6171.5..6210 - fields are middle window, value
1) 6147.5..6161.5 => 0.02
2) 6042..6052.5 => -0.10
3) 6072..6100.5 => -0.07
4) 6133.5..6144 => 0.03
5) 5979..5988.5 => 0.13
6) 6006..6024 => -0.03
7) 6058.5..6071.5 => 0.01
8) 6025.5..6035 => -0.01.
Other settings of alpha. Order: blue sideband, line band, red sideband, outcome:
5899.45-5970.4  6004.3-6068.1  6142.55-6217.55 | -0.057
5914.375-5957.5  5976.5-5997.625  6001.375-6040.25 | 0.069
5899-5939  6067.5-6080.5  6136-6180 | -0.098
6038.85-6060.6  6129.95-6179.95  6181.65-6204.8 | 0.050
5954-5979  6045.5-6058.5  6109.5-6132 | -0.131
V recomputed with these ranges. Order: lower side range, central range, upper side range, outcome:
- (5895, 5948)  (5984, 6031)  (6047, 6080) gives 1.8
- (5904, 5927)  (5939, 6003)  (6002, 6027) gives 5.3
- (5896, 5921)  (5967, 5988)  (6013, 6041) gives 1.8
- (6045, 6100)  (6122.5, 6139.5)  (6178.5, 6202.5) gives 0.1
